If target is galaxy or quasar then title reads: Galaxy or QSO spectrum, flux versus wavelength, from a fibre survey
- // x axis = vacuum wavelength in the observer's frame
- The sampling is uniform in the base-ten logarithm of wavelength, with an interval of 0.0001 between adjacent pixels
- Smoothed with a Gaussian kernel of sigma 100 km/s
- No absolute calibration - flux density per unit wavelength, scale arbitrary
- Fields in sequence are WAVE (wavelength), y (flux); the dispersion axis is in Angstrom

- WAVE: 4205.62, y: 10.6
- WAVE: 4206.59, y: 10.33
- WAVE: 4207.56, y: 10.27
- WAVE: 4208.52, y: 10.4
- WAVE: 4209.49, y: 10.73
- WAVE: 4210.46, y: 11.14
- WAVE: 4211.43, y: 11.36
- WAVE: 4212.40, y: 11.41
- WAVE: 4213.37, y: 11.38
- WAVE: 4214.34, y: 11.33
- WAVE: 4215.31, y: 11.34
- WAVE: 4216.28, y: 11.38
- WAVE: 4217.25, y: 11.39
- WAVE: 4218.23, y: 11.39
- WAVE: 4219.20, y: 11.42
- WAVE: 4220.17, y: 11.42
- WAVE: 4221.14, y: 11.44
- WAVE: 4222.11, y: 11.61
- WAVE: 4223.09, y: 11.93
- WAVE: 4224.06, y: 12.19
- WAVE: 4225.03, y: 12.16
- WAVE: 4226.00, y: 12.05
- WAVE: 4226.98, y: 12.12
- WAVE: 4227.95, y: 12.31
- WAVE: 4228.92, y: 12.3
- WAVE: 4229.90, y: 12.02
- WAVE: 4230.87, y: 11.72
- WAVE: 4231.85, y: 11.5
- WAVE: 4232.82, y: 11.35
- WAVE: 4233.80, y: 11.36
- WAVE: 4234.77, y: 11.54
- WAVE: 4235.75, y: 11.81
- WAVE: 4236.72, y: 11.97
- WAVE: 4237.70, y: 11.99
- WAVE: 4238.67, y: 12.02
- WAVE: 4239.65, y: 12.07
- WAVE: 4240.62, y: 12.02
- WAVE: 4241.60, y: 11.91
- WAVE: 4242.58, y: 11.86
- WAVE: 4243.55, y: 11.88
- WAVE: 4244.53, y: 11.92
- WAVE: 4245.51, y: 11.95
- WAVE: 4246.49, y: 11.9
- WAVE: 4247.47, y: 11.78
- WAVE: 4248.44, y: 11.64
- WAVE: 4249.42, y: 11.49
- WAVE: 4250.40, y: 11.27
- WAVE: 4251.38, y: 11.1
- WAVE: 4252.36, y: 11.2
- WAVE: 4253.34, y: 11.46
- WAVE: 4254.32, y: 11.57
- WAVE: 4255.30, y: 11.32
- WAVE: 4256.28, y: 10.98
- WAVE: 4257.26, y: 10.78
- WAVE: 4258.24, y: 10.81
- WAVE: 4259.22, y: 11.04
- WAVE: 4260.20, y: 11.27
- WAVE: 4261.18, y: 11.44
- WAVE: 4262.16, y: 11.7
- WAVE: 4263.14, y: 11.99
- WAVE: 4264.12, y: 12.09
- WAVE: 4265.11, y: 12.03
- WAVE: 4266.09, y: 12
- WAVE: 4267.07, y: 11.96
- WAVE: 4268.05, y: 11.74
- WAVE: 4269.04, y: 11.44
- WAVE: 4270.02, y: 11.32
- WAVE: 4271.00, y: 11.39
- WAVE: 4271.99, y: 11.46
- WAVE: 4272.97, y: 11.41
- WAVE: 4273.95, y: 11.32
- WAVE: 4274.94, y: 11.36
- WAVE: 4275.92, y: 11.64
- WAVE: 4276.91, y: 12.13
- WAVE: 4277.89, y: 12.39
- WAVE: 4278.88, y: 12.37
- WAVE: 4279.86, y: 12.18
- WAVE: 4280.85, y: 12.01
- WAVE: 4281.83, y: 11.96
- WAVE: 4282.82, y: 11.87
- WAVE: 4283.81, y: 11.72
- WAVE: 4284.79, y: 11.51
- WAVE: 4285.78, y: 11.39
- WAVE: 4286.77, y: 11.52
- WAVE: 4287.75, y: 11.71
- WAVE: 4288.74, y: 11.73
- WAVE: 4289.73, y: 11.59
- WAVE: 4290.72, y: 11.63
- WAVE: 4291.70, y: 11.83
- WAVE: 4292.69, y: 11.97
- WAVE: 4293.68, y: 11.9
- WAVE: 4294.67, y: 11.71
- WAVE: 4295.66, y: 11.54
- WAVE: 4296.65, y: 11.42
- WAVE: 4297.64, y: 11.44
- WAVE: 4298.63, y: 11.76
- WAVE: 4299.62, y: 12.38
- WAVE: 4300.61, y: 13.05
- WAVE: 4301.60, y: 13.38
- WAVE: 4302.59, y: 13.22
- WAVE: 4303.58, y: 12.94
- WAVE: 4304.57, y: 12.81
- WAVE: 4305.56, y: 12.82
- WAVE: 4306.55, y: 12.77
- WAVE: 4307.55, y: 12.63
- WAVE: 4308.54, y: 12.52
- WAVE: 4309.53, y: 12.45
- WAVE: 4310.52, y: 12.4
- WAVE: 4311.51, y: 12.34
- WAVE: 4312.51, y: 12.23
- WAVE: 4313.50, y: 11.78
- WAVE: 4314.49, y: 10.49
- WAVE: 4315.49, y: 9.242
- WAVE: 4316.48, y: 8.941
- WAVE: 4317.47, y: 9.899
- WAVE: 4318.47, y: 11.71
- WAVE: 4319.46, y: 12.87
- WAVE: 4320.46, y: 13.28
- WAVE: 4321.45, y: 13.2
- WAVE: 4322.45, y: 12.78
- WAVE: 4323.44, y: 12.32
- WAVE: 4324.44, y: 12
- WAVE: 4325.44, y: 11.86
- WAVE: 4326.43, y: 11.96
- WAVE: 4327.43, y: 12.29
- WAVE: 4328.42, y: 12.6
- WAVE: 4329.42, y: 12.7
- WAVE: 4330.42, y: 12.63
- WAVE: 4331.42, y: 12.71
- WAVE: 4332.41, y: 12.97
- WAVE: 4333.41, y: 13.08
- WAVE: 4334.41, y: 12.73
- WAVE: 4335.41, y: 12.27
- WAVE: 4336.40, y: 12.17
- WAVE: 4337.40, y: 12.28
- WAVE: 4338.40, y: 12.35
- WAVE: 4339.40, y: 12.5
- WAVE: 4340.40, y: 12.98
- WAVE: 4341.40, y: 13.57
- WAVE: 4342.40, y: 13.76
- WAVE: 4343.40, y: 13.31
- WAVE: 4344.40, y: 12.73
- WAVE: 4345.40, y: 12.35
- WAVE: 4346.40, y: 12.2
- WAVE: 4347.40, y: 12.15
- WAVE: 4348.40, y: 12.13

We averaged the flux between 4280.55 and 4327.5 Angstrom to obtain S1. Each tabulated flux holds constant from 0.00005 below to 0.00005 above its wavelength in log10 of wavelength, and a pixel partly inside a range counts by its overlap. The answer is 12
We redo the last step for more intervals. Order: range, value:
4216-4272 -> 11.7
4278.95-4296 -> 11.8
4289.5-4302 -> 12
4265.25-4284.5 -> 11.8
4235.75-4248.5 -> 11.9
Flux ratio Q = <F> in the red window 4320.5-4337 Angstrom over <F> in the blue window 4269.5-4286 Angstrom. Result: 1.07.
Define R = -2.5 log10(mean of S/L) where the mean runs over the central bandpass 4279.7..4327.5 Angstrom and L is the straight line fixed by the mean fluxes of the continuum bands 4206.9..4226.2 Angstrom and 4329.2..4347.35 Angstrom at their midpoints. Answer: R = 0.033 mag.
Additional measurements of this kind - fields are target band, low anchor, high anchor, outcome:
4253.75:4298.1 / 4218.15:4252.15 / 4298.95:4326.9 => 0.03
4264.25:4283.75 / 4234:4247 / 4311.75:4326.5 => 0.00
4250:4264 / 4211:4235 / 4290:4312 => 0.06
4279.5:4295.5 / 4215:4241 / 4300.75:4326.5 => 0.02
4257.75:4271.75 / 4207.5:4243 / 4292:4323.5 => 0.02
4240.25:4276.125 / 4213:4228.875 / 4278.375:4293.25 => 0.02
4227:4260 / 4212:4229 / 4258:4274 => 0.00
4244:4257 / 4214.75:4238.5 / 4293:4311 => 0.04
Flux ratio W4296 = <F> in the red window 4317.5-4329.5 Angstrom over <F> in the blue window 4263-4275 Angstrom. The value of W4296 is 1.1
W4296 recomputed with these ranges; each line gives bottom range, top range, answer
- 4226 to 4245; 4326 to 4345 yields 1.07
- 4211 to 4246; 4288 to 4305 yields 1.03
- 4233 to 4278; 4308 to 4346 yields 1.06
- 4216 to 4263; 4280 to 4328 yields 1.03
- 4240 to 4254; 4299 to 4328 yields 1.04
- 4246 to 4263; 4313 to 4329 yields 1.03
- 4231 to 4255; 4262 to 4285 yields 1.01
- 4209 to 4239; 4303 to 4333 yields 1.04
